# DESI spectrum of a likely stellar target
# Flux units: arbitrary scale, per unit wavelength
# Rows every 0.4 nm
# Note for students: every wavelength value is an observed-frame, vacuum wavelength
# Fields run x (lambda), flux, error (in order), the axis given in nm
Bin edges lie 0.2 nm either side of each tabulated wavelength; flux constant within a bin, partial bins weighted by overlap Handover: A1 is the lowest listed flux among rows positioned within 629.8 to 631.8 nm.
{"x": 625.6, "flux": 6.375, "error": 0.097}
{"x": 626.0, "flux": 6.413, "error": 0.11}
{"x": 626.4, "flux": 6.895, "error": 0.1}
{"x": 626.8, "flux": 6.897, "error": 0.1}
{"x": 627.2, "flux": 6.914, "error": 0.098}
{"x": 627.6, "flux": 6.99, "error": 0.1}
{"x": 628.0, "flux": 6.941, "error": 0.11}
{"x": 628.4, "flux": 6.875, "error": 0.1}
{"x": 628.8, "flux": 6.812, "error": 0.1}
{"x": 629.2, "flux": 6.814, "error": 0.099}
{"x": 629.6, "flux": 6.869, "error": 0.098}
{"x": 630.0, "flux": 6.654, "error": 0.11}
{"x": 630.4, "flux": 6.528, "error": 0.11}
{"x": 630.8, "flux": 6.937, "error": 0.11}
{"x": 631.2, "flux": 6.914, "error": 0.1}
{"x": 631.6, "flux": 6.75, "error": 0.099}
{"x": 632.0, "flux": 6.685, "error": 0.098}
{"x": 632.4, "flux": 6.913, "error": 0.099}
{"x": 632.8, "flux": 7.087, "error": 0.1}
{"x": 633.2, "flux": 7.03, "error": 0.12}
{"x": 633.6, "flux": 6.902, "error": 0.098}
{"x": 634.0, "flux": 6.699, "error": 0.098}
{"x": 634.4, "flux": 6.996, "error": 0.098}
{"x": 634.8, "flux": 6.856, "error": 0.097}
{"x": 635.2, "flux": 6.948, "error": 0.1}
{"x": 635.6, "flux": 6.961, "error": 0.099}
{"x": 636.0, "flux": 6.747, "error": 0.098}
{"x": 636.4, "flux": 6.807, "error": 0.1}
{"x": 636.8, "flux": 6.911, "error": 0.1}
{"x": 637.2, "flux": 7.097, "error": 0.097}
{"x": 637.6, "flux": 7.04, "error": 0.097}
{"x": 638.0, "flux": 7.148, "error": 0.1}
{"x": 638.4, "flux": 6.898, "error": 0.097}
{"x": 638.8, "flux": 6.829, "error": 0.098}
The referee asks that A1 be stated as 6.528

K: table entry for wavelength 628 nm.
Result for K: 6.941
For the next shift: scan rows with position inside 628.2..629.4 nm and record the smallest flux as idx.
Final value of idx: 6.812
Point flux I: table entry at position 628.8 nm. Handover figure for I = 6.812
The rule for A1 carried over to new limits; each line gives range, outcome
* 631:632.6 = 6.685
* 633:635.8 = 6.699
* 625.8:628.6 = 6.413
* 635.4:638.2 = 6.747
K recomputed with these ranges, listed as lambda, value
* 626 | 6.413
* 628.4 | 6.875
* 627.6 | 6.99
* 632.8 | 7.087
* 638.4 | 6.898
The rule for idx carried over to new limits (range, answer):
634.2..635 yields 6.856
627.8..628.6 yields 6.875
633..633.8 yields 6.902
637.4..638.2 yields 7.04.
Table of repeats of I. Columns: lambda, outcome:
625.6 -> 6.375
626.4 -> 6.895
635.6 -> 6.961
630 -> 6.654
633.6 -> 6.902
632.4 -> 6.913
